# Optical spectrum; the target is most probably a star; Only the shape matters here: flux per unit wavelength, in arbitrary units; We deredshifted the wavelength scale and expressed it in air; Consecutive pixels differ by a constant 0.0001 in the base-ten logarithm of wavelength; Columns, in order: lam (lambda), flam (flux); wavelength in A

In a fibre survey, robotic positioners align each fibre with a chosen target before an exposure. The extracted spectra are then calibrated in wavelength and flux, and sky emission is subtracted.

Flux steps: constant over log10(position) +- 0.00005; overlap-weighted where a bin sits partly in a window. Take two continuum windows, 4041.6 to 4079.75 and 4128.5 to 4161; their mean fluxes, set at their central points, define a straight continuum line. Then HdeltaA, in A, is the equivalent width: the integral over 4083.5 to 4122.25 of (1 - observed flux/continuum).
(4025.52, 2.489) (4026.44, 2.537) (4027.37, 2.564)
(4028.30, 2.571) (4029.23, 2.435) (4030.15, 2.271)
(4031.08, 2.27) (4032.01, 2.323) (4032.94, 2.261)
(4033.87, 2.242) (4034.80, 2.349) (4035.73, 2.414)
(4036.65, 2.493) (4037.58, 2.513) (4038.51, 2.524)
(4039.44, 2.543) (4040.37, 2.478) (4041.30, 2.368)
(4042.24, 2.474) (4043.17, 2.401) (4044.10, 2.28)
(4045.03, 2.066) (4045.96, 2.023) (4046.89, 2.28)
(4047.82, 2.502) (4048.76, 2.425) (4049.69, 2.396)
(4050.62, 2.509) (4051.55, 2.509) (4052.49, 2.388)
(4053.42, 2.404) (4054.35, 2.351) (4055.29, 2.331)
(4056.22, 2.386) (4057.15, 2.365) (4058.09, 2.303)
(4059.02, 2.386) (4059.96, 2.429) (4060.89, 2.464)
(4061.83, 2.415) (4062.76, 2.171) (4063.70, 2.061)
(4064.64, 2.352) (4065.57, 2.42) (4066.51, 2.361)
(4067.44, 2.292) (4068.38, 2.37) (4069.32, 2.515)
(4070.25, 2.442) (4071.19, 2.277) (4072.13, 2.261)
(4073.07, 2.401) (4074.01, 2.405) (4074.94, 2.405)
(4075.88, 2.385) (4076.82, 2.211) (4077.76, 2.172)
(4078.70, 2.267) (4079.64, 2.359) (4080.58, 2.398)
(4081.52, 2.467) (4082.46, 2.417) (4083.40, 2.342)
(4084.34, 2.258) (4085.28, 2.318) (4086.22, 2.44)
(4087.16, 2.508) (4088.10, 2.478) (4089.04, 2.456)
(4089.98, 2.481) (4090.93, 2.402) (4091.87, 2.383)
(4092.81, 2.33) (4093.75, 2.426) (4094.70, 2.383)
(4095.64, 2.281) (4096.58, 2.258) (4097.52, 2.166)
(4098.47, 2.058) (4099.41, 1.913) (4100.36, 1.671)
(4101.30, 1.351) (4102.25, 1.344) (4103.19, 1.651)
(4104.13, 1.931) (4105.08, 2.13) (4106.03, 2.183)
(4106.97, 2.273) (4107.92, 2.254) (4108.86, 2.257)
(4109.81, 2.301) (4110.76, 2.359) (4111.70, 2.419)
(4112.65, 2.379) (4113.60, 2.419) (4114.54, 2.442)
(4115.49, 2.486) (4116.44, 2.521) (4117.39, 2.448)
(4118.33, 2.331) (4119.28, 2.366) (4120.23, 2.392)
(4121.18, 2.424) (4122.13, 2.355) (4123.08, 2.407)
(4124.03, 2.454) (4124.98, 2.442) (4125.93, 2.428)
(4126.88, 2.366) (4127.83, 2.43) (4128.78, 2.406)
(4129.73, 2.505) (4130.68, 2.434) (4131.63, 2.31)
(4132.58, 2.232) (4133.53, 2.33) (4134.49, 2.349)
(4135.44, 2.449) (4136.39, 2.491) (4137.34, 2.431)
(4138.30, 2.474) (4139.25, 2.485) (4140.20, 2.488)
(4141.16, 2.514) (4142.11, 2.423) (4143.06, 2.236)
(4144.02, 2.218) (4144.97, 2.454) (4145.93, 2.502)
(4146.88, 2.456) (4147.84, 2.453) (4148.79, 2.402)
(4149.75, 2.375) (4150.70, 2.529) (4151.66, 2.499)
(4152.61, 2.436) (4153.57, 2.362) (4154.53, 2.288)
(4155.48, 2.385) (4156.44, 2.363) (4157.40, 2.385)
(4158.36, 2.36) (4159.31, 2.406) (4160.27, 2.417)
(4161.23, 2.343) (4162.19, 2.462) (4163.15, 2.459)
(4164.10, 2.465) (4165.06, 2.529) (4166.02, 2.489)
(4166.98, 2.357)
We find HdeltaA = 2.08 A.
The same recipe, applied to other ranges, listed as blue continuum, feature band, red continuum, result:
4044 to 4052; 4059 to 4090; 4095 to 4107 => -3.3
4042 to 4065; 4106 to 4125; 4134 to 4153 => 0.2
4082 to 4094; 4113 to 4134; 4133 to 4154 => 0.1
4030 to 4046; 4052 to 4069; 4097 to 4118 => -0.5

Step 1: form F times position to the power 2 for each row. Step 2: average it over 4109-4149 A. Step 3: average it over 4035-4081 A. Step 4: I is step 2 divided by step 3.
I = 1.1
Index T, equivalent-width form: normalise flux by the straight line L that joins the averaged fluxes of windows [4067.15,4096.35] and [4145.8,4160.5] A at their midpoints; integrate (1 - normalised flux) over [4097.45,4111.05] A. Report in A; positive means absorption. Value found 2.3 A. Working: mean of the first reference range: 2.37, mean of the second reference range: 2.41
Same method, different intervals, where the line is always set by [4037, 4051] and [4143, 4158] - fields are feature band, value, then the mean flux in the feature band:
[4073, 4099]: 0.44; 2.35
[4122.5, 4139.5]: -0.10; 2.41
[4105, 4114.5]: 0.33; 2.31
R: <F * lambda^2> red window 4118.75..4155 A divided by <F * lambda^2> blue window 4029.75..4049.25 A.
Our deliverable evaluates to 1.07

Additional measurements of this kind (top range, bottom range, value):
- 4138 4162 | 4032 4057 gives 1.07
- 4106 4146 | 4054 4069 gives 1.05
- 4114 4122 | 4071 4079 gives 1.07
